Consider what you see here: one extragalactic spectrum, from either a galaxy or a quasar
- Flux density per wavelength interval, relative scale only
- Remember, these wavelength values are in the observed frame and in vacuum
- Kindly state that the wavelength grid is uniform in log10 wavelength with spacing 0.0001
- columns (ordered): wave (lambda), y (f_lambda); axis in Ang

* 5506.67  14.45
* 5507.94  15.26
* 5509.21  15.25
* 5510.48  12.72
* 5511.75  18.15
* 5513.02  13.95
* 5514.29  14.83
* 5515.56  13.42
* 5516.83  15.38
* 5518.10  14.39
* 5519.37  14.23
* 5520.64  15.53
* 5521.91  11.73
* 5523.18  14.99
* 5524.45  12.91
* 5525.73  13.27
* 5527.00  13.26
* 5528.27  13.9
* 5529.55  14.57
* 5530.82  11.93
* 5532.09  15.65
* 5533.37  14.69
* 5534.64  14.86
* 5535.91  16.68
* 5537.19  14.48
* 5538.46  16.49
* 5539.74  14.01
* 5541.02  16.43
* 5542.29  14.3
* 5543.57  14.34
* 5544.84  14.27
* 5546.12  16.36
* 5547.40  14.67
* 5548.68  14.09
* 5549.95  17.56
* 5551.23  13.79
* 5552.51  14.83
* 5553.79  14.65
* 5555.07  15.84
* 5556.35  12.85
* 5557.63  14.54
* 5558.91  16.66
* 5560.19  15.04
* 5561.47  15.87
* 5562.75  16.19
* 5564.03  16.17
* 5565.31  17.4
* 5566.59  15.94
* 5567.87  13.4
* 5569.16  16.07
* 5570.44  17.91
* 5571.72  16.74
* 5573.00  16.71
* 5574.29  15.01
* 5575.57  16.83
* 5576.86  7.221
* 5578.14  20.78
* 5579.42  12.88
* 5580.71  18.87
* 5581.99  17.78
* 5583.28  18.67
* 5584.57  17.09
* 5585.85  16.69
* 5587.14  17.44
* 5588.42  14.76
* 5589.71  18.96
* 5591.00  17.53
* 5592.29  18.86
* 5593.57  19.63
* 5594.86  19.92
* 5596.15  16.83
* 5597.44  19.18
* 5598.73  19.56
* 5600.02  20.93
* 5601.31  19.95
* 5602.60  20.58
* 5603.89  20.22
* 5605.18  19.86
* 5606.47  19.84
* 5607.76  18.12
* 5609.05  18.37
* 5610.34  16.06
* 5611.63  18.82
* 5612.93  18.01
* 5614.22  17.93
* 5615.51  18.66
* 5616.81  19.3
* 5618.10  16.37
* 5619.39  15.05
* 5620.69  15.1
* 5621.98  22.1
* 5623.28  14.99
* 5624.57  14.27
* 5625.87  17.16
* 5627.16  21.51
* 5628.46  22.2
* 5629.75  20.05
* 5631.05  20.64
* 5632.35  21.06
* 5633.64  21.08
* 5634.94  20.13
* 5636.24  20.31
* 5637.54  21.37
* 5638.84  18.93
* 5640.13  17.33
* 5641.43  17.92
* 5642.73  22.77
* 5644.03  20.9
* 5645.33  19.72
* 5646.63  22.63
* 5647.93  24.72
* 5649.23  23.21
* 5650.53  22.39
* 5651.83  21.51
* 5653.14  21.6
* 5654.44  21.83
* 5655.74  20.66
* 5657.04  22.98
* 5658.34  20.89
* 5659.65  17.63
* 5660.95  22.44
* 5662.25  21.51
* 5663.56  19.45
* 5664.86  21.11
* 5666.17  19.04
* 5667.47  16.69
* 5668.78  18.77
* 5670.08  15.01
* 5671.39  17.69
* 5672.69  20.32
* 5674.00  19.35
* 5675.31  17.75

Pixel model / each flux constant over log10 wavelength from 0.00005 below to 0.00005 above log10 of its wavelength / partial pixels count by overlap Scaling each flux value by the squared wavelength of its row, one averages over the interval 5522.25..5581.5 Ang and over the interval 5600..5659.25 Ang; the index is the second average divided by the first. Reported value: 1.34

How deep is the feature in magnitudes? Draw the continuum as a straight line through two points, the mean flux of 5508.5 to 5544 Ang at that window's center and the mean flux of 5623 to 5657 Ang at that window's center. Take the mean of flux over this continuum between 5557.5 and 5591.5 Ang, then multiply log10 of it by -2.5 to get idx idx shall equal 0.05 mag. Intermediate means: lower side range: 14.5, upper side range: 20.5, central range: 16.3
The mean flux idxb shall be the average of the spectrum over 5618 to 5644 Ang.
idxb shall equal 19.1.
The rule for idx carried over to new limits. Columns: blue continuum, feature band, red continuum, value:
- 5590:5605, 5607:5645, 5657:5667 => 0.06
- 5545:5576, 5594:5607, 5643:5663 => -0.08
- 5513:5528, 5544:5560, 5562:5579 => 0.01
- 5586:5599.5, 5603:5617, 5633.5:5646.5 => 0.01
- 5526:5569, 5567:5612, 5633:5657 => 0.00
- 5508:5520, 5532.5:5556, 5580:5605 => 0.08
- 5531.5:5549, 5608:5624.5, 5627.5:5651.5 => 0.12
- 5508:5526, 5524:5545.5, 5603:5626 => 0.04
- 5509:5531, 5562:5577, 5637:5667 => 0.06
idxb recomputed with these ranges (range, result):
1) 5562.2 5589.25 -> 16.2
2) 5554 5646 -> 17.9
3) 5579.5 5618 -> 18.5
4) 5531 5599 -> 16.1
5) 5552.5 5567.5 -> 15.5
